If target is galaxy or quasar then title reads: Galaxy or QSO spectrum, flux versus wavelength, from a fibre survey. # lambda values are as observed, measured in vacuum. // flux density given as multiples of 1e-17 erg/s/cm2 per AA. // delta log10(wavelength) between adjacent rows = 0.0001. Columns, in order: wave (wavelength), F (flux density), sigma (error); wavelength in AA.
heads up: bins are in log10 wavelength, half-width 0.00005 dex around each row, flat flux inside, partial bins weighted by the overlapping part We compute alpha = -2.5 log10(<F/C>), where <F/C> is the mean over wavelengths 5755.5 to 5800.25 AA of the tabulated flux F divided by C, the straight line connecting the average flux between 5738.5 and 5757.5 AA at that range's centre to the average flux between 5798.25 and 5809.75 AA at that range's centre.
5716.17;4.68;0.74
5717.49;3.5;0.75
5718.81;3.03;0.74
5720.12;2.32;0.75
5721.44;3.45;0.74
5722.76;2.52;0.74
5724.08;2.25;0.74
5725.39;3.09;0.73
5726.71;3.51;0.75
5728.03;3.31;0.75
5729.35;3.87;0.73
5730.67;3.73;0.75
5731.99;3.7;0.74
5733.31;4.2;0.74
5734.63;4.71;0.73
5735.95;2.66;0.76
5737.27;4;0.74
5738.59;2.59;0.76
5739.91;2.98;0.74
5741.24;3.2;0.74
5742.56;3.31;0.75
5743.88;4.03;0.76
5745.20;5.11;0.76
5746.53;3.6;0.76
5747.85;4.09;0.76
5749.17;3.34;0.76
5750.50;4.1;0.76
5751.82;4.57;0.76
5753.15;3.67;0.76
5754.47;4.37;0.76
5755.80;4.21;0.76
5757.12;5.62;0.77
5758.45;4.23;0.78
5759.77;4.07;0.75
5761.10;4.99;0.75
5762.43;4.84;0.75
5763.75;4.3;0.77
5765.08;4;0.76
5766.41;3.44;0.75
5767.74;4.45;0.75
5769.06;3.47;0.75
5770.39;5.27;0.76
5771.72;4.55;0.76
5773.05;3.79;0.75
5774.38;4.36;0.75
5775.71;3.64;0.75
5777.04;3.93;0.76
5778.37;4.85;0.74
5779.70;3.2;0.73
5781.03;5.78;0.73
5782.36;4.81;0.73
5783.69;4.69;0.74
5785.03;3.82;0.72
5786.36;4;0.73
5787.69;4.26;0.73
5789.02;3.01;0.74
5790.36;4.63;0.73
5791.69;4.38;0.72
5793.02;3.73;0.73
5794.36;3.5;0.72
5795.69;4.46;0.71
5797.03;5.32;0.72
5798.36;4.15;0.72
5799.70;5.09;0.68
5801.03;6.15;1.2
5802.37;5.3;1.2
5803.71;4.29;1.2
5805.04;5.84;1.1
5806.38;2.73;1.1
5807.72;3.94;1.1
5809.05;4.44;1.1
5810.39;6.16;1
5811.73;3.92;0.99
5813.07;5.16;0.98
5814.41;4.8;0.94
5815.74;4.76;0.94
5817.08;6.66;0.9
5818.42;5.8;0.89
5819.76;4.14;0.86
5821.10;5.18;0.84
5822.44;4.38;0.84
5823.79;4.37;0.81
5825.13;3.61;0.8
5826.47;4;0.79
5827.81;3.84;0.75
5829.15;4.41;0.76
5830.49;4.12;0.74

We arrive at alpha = 0.00 mag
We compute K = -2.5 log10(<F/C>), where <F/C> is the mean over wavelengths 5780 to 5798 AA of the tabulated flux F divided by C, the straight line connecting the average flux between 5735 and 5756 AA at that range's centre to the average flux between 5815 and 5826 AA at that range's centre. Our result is 0.02 mag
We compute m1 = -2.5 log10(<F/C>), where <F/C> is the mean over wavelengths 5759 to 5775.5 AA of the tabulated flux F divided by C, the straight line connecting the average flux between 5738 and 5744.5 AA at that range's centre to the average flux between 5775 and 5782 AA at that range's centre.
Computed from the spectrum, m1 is -0.080 mag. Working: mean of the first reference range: 3.22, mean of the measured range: 4.28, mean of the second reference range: 4.31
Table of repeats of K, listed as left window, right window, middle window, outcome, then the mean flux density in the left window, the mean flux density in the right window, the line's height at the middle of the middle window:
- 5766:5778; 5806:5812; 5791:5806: -0.10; 4.13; 4.33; 4.28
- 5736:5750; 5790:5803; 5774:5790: 0.04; 3.59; 4.67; 4.38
